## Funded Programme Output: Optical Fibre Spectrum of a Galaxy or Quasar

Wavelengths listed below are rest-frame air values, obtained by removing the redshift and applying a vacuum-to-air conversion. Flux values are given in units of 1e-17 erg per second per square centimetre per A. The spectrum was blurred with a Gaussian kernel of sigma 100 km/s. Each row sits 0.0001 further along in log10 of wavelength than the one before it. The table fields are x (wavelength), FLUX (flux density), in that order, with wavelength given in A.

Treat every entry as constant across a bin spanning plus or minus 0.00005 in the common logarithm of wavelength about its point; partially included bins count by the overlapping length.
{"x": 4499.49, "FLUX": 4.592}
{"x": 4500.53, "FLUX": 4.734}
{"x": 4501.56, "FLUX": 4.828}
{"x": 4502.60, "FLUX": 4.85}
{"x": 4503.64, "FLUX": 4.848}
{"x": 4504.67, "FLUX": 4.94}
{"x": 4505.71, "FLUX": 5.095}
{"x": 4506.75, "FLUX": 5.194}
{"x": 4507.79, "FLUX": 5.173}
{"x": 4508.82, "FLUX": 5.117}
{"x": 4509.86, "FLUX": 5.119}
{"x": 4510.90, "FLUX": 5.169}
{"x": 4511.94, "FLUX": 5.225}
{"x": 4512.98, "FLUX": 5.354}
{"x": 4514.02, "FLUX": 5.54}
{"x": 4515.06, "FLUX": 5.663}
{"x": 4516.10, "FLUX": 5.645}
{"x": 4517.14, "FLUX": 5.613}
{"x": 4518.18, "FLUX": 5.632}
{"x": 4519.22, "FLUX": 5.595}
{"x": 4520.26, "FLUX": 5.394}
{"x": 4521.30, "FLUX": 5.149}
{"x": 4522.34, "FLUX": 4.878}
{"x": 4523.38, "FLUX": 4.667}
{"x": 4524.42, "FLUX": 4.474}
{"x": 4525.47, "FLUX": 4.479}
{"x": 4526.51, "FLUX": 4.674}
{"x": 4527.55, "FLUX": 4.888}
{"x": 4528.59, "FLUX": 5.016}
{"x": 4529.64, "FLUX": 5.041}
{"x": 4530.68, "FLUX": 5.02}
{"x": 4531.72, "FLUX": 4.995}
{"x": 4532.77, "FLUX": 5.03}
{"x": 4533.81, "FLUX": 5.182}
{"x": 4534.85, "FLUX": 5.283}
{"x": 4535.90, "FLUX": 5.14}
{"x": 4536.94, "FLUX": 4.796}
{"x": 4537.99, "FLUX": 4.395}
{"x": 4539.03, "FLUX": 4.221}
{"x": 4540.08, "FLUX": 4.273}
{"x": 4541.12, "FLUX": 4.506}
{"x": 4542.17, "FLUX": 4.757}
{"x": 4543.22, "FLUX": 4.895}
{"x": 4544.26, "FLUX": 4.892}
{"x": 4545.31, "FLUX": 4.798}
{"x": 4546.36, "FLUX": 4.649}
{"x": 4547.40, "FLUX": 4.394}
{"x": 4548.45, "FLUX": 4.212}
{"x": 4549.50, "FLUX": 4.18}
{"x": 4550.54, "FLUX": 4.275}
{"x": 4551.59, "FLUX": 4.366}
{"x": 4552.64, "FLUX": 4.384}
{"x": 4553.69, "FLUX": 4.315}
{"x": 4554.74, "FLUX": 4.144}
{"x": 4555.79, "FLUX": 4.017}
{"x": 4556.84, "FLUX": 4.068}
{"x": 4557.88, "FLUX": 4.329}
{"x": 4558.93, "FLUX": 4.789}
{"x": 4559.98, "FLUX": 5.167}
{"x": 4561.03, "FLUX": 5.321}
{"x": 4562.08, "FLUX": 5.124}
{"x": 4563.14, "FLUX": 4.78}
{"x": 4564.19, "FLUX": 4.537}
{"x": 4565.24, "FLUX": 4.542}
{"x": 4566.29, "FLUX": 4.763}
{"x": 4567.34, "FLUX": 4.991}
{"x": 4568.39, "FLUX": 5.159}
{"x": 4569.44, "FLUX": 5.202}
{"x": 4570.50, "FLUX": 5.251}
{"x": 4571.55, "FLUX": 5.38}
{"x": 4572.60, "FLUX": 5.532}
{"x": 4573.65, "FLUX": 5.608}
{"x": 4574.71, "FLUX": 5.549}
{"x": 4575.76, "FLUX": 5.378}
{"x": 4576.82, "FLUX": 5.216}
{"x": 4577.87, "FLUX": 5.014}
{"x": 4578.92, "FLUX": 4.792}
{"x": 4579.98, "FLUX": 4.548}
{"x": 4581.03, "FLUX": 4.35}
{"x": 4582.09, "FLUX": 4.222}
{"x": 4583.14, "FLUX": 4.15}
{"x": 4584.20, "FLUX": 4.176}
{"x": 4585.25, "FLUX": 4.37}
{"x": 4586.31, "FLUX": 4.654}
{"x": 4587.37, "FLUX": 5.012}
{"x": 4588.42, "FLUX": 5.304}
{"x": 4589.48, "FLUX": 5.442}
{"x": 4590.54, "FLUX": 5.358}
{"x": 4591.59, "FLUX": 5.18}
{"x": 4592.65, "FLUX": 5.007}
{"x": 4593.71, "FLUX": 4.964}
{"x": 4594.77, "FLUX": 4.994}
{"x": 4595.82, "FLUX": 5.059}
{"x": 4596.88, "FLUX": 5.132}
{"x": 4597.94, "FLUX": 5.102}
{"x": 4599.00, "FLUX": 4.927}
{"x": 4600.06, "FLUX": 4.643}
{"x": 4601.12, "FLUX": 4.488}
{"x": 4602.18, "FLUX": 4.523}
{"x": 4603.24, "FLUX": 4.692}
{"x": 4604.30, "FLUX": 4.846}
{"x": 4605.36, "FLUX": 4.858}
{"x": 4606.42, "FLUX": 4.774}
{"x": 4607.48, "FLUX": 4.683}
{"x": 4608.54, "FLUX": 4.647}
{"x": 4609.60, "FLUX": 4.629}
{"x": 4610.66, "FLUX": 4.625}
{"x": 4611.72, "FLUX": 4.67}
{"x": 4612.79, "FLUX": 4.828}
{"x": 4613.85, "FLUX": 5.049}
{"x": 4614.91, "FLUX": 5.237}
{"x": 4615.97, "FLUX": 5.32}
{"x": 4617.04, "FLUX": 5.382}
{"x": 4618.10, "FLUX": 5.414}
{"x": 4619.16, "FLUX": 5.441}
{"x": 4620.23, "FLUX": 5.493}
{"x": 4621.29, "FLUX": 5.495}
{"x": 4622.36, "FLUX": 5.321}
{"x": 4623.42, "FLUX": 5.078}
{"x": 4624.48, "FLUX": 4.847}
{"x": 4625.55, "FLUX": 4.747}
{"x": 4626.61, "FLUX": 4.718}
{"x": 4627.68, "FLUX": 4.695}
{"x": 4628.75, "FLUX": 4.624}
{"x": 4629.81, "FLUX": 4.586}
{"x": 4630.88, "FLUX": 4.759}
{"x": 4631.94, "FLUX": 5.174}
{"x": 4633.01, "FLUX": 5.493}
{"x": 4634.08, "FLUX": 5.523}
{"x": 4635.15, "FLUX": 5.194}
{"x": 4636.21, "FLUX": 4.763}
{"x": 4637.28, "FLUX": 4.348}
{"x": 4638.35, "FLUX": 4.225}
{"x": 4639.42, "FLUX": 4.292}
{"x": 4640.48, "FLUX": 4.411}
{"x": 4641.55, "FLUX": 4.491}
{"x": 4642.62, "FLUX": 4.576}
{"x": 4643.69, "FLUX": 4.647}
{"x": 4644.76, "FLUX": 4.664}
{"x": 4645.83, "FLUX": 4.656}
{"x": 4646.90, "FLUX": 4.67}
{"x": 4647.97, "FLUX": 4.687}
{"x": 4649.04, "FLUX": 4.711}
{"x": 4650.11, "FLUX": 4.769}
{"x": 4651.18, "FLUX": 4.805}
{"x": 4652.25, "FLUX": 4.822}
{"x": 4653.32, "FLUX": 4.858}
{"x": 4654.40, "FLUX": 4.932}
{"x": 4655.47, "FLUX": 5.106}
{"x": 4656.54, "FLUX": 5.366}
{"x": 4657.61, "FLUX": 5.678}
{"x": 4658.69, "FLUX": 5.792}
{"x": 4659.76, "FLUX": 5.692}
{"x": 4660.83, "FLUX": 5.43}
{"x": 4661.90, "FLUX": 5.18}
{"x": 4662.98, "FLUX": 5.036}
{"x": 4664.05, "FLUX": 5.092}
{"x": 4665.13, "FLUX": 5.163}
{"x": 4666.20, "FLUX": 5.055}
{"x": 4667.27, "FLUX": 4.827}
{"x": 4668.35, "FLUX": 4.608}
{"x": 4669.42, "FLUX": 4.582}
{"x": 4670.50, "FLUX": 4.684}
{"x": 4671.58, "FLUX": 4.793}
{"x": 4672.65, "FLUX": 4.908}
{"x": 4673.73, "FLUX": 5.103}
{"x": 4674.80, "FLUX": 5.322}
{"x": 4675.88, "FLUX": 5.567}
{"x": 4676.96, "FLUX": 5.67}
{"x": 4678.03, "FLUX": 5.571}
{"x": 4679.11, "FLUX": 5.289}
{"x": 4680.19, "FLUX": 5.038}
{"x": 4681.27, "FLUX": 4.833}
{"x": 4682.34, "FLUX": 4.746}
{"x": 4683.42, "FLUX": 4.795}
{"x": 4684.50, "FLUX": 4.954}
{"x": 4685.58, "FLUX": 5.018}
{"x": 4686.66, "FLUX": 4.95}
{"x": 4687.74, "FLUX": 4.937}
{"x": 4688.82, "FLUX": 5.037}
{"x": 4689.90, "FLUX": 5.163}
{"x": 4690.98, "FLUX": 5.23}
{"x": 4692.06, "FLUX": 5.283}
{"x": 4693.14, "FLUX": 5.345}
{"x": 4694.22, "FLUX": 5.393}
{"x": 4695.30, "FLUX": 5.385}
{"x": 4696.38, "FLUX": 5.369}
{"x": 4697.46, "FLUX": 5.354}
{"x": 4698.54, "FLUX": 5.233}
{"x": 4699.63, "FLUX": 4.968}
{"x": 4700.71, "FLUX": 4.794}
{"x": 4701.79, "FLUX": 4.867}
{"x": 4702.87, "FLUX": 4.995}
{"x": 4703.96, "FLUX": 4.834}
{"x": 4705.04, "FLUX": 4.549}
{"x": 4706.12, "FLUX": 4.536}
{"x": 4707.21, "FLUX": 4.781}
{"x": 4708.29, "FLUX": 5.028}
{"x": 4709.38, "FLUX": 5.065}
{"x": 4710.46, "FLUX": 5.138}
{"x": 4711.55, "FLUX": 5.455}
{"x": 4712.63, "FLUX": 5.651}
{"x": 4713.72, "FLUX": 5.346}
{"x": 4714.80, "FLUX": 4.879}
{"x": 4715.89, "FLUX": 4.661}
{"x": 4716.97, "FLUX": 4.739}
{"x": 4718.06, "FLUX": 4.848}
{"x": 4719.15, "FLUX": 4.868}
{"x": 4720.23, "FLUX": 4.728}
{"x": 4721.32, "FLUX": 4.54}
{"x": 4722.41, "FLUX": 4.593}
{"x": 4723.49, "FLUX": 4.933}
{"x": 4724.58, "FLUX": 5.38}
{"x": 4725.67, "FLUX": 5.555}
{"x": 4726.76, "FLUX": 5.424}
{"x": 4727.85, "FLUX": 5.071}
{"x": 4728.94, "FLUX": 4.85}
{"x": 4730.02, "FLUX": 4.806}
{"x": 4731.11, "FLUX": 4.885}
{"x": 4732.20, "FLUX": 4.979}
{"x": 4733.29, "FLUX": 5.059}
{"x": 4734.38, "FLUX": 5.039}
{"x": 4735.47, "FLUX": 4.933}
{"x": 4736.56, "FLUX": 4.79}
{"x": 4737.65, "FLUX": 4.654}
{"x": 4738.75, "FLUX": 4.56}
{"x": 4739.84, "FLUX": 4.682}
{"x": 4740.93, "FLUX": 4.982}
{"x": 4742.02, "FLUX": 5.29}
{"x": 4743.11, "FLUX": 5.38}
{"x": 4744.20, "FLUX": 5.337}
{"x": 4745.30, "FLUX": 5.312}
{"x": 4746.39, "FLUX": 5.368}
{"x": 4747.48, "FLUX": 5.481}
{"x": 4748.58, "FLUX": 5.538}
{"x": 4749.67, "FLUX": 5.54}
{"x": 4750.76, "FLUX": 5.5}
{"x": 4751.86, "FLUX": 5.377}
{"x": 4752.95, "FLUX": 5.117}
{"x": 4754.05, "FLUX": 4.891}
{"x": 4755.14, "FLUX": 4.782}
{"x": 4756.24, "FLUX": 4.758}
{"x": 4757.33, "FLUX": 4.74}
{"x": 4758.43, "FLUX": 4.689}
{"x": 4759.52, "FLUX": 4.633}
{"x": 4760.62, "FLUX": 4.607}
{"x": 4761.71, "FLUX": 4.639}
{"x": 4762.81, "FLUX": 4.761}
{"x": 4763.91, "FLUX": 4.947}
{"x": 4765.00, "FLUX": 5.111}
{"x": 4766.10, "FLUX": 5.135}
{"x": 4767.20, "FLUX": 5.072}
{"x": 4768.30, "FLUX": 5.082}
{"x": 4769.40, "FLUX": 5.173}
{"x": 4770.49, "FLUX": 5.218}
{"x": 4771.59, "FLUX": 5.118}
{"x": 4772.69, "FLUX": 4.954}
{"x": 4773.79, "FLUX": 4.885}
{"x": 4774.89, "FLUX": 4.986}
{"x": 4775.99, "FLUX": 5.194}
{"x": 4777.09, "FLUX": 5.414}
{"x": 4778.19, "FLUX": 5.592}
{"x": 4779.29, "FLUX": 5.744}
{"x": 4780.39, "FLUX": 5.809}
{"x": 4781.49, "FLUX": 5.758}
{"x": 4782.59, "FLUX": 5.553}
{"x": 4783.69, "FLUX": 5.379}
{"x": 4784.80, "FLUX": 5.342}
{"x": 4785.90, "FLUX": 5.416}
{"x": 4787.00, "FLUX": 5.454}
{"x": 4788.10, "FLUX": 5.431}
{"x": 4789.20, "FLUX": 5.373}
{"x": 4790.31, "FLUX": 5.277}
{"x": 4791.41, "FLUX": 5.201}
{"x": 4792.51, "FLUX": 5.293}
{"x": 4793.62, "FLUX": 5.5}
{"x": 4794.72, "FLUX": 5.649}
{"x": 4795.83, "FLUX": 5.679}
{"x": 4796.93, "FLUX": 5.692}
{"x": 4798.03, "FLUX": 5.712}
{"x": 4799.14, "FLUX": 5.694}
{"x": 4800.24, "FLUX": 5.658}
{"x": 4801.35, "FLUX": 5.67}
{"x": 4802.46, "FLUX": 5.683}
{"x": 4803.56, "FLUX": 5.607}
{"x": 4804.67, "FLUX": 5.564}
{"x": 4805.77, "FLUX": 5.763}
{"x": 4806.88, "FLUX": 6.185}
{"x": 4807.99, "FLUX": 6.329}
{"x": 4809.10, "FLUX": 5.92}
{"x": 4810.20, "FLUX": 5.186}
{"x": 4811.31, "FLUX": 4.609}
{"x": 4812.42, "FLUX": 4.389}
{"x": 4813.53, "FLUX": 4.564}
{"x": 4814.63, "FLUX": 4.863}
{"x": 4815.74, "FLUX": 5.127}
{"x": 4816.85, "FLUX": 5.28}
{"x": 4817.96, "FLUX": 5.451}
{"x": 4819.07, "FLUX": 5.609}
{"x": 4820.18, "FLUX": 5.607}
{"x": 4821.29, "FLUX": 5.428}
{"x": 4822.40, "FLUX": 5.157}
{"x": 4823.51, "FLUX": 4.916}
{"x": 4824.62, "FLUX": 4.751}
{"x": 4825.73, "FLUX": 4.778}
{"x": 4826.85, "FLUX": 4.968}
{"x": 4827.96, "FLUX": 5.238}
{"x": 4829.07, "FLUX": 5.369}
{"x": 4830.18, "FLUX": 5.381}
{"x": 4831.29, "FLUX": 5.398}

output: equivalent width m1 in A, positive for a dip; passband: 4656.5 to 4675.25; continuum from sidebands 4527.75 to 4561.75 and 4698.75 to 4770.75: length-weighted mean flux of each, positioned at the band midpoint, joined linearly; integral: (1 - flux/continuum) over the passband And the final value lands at -0.9 A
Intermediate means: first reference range 4.66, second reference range 5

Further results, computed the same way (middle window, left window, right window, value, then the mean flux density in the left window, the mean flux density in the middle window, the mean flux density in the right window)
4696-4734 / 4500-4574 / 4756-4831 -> 1.2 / 4.89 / 4.99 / 5.28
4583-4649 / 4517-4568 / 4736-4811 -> 0.7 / 4.75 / 4.87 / 5.29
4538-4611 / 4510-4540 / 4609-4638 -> 3.9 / 5.06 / 4.77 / 5.01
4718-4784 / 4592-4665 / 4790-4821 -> 2.7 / 4.93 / 5.08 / 5.46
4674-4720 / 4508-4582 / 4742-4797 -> 0.4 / 4.89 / 5.08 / 5.23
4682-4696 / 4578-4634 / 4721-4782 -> -0.3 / 4.9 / 5.1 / 5.09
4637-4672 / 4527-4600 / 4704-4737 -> 0.2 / 4.82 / 4.87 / 4.97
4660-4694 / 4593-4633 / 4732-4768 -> -0.7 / 4.94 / 5.08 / 5.02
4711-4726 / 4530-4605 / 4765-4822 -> 0.6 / 4.8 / 5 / 5.39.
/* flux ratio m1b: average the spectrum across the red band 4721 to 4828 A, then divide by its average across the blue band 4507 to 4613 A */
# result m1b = 1.07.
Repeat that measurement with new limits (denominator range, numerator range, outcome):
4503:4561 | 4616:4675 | 1.02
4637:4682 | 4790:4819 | 1.10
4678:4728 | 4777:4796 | 1.09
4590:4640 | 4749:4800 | 1.06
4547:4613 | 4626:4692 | 1.04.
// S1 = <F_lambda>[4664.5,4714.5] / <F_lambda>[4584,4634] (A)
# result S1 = 1.02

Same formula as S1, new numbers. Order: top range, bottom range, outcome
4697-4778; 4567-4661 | 1.02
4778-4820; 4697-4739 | 1.10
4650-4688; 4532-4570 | 1.09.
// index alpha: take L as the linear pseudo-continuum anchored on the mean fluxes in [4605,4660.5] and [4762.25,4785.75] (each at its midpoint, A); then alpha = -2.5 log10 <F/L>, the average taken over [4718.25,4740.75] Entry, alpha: 0.050 mag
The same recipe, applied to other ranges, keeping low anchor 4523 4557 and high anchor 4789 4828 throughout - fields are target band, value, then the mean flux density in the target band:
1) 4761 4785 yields 0.01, 5.21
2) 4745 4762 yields 0.03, 5.07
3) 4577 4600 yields -0.02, 4.85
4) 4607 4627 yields -0.04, 5.04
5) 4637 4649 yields 0.09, 4.53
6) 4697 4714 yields 0.01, 5.03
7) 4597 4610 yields 0.01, 4.75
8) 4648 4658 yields -0.01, 4.98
